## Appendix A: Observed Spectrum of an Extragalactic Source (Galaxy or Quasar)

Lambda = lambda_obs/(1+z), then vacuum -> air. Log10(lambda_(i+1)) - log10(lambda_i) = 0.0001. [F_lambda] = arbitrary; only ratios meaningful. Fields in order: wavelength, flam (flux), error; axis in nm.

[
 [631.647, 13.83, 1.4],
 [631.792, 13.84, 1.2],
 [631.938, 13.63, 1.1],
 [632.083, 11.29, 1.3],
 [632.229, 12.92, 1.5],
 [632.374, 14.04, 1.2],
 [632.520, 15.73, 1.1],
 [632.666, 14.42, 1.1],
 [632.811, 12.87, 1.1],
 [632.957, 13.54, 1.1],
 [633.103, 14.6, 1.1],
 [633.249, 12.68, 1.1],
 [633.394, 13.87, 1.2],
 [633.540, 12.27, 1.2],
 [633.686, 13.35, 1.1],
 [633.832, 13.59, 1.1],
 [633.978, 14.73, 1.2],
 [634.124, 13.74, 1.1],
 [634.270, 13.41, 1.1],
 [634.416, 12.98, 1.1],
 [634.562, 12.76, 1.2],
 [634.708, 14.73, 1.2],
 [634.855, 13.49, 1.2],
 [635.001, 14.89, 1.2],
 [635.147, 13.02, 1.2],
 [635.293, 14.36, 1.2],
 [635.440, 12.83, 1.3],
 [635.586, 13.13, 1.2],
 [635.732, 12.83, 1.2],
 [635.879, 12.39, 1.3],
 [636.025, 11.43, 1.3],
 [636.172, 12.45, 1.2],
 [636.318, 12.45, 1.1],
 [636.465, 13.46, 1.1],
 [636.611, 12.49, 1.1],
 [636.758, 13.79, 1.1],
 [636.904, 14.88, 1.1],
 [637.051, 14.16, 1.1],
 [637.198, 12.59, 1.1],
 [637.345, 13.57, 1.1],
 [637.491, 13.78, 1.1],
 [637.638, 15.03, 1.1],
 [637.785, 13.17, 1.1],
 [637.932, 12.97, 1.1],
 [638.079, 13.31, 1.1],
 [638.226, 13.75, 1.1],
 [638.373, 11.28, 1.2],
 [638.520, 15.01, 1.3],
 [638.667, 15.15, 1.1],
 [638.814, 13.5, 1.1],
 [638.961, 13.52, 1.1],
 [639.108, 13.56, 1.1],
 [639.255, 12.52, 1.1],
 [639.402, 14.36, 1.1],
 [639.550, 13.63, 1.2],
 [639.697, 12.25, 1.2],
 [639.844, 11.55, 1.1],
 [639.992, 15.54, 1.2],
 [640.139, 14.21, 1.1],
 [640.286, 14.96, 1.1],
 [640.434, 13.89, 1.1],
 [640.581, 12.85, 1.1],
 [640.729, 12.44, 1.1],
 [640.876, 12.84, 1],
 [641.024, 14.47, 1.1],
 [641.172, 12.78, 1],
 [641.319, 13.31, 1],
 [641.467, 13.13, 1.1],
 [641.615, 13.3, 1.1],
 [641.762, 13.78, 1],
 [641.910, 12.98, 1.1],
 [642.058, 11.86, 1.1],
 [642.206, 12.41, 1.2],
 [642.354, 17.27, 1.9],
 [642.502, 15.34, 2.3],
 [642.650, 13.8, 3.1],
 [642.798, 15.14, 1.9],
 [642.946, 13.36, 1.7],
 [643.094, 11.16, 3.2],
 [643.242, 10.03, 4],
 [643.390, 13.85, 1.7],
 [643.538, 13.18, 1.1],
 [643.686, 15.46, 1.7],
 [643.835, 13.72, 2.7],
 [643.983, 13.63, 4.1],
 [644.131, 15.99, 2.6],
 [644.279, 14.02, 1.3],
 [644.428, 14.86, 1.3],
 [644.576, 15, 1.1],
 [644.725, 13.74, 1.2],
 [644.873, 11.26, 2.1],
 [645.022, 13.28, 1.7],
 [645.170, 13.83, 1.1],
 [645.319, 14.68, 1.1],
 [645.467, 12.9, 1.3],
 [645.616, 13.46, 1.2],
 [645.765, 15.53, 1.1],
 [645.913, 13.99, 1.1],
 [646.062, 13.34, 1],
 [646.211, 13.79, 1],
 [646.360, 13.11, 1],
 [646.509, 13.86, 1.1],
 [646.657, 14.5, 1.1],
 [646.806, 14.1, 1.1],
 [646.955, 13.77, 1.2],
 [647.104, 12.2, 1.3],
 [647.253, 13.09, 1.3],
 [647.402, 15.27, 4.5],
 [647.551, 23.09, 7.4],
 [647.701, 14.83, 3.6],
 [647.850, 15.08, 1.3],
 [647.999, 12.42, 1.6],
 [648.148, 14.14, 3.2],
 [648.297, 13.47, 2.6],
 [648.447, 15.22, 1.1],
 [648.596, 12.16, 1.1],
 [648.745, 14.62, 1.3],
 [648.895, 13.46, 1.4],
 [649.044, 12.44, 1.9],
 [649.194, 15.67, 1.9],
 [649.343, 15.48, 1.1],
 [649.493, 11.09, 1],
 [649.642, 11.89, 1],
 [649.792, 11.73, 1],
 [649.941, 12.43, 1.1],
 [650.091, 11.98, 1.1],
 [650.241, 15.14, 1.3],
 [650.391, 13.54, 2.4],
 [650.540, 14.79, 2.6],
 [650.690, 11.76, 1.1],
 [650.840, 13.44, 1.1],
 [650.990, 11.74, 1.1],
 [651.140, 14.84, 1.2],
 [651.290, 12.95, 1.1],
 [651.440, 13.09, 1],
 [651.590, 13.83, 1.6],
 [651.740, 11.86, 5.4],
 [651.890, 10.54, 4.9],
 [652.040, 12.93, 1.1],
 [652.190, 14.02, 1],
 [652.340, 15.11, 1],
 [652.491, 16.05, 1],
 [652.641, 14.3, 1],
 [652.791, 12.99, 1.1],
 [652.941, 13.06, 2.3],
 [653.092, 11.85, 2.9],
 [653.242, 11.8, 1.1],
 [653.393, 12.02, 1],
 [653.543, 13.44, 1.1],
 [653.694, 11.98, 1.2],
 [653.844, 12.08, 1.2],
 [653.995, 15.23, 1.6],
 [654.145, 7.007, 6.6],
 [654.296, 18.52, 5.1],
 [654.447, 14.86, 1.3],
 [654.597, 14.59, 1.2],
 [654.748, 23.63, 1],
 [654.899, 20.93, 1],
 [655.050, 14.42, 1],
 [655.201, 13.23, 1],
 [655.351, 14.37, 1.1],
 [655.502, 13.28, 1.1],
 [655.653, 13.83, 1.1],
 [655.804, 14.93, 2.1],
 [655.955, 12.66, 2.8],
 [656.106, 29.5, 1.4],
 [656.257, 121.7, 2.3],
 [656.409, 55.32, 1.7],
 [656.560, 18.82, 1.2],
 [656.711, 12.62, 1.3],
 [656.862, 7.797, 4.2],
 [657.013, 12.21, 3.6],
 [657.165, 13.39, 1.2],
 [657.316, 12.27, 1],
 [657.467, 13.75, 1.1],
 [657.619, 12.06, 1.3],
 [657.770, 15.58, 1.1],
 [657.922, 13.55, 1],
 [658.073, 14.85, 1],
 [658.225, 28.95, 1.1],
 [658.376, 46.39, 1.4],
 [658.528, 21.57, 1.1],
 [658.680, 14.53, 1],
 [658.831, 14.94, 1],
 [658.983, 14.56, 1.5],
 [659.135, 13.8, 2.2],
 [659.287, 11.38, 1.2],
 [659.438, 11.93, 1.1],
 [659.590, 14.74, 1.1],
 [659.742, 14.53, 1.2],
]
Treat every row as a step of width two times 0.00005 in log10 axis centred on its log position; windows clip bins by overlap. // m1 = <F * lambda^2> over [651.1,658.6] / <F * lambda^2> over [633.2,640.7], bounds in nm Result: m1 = 1.44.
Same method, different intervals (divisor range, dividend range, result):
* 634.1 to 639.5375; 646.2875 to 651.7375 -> 1.06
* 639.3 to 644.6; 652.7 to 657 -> 1.51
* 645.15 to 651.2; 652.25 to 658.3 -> 1.36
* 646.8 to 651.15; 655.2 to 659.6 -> 1.57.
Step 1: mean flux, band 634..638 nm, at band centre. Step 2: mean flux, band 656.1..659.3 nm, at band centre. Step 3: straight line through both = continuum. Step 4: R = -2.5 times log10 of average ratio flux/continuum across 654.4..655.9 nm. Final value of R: 0.383 mag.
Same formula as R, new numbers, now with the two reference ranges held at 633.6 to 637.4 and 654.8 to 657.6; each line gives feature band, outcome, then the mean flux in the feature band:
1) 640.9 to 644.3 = 0.214 mag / 13.6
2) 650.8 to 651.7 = 0.478 mag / 13.3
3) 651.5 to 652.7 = 0.473 mag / 13.6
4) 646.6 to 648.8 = 0.288 mag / 14.5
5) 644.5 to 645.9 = 0.280 mag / 13.8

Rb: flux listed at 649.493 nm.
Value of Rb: 11.09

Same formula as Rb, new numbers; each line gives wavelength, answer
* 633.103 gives 14.6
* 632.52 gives 15.73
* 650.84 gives 13.44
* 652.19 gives 14.02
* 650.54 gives 14.79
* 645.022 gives 13.28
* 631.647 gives 13.83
